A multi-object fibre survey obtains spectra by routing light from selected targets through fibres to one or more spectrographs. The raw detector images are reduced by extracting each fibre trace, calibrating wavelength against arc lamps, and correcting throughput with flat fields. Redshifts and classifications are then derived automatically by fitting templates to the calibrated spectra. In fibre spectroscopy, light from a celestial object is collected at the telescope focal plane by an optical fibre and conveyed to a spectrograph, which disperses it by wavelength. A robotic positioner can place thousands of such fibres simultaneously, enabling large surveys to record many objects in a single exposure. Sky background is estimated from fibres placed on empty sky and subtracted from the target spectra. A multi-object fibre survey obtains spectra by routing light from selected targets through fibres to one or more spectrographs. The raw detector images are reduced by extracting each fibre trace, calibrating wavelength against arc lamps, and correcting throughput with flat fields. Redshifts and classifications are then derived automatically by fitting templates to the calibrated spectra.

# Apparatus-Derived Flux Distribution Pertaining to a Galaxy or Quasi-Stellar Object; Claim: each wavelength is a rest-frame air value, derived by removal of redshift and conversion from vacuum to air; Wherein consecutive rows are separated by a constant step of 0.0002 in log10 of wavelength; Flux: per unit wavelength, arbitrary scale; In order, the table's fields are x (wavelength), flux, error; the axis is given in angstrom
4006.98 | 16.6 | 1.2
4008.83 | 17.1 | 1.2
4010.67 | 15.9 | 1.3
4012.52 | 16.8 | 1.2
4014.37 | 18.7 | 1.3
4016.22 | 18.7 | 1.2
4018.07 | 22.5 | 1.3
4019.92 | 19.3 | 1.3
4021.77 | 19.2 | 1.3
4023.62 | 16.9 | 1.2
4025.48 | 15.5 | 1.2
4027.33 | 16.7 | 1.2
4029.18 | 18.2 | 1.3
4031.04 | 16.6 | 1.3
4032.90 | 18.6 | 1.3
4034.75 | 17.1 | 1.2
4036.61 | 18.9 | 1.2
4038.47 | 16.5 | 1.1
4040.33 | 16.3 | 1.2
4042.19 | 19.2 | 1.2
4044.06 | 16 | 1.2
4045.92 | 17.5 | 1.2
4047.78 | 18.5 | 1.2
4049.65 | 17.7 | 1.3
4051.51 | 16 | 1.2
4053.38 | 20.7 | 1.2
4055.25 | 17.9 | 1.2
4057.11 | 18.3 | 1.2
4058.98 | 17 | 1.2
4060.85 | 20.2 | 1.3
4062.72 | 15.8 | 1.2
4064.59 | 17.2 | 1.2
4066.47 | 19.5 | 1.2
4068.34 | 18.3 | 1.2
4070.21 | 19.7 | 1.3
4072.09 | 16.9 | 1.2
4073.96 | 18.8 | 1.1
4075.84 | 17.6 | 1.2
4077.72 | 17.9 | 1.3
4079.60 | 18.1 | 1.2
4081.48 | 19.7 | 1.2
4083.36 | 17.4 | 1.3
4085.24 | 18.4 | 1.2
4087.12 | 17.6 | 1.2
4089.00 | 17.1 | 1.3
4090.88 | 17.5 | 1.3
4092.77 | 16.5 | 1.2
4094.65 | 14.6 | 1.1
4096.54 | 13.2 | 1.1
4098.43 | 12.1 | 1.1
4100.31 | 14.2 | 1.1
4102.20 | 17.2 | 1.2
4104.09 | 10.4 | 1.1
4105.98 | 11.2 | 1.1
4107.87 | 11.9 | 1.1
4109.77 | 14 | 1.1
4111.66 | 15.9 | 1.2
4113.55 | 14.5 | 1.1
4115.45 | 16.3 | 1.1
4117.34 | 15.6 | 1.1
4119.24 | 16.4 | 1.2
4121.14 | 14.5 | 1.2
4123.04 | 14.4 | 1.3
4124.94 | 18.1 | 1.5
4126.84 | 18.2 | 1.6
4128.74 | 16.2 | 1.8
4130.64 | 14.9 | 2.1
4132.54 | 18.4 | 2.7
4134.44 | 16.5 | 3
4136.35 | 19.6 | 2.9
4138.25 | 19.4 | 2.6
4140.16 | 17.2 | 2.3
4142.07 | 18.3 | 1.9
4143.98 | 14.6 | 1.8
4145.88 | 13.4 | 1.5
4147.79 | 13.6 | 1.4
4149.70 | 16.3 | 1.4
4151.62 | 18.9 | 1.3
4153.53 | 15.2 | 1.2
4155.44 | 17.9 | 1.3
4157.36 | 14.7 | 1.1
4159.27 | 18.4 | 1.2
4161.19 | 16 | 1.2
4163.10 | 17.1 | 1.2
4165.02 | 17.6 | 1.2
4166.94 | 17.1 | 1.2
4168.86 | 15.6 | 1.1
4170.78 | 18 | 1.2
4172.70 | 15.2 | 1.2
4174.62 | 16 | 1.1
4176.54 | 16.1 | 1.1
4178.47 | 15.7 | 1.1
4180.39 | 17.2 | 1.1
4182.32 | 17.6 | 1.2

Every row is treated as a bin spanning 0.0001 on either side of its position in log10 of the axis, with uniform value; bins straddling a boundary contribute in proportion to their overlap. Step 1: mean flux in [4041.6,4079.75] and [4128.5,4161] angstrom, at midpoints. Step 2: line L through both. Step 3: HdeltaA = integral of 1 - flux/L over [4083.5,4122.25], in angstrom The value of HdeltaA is 5.2 angstrom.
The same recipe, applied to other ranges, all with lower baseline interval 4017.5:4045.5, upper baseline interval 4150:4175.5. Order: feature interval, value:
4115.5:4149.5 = 1.10 angstrom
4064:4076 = -0.62 angstrom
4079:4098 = 0.51 angstrom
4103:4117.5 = 2.95 angstrom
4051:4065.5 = -0.32 angstrom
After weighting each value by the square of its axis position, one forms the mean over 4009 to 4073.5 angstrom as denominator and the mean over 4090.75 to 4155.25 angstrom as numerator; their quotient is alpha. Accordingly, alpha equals 0.91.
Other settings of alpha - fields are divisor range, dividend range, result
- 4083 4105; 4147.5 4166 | 1.11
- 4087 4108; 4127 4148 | 1.18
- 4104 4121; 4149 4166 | 1.21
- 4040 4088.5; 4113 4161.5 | 0.95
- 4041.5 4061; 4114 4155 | 0.95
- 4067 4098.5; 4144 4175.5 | 0.98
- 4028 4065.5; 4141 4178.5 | 0.97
